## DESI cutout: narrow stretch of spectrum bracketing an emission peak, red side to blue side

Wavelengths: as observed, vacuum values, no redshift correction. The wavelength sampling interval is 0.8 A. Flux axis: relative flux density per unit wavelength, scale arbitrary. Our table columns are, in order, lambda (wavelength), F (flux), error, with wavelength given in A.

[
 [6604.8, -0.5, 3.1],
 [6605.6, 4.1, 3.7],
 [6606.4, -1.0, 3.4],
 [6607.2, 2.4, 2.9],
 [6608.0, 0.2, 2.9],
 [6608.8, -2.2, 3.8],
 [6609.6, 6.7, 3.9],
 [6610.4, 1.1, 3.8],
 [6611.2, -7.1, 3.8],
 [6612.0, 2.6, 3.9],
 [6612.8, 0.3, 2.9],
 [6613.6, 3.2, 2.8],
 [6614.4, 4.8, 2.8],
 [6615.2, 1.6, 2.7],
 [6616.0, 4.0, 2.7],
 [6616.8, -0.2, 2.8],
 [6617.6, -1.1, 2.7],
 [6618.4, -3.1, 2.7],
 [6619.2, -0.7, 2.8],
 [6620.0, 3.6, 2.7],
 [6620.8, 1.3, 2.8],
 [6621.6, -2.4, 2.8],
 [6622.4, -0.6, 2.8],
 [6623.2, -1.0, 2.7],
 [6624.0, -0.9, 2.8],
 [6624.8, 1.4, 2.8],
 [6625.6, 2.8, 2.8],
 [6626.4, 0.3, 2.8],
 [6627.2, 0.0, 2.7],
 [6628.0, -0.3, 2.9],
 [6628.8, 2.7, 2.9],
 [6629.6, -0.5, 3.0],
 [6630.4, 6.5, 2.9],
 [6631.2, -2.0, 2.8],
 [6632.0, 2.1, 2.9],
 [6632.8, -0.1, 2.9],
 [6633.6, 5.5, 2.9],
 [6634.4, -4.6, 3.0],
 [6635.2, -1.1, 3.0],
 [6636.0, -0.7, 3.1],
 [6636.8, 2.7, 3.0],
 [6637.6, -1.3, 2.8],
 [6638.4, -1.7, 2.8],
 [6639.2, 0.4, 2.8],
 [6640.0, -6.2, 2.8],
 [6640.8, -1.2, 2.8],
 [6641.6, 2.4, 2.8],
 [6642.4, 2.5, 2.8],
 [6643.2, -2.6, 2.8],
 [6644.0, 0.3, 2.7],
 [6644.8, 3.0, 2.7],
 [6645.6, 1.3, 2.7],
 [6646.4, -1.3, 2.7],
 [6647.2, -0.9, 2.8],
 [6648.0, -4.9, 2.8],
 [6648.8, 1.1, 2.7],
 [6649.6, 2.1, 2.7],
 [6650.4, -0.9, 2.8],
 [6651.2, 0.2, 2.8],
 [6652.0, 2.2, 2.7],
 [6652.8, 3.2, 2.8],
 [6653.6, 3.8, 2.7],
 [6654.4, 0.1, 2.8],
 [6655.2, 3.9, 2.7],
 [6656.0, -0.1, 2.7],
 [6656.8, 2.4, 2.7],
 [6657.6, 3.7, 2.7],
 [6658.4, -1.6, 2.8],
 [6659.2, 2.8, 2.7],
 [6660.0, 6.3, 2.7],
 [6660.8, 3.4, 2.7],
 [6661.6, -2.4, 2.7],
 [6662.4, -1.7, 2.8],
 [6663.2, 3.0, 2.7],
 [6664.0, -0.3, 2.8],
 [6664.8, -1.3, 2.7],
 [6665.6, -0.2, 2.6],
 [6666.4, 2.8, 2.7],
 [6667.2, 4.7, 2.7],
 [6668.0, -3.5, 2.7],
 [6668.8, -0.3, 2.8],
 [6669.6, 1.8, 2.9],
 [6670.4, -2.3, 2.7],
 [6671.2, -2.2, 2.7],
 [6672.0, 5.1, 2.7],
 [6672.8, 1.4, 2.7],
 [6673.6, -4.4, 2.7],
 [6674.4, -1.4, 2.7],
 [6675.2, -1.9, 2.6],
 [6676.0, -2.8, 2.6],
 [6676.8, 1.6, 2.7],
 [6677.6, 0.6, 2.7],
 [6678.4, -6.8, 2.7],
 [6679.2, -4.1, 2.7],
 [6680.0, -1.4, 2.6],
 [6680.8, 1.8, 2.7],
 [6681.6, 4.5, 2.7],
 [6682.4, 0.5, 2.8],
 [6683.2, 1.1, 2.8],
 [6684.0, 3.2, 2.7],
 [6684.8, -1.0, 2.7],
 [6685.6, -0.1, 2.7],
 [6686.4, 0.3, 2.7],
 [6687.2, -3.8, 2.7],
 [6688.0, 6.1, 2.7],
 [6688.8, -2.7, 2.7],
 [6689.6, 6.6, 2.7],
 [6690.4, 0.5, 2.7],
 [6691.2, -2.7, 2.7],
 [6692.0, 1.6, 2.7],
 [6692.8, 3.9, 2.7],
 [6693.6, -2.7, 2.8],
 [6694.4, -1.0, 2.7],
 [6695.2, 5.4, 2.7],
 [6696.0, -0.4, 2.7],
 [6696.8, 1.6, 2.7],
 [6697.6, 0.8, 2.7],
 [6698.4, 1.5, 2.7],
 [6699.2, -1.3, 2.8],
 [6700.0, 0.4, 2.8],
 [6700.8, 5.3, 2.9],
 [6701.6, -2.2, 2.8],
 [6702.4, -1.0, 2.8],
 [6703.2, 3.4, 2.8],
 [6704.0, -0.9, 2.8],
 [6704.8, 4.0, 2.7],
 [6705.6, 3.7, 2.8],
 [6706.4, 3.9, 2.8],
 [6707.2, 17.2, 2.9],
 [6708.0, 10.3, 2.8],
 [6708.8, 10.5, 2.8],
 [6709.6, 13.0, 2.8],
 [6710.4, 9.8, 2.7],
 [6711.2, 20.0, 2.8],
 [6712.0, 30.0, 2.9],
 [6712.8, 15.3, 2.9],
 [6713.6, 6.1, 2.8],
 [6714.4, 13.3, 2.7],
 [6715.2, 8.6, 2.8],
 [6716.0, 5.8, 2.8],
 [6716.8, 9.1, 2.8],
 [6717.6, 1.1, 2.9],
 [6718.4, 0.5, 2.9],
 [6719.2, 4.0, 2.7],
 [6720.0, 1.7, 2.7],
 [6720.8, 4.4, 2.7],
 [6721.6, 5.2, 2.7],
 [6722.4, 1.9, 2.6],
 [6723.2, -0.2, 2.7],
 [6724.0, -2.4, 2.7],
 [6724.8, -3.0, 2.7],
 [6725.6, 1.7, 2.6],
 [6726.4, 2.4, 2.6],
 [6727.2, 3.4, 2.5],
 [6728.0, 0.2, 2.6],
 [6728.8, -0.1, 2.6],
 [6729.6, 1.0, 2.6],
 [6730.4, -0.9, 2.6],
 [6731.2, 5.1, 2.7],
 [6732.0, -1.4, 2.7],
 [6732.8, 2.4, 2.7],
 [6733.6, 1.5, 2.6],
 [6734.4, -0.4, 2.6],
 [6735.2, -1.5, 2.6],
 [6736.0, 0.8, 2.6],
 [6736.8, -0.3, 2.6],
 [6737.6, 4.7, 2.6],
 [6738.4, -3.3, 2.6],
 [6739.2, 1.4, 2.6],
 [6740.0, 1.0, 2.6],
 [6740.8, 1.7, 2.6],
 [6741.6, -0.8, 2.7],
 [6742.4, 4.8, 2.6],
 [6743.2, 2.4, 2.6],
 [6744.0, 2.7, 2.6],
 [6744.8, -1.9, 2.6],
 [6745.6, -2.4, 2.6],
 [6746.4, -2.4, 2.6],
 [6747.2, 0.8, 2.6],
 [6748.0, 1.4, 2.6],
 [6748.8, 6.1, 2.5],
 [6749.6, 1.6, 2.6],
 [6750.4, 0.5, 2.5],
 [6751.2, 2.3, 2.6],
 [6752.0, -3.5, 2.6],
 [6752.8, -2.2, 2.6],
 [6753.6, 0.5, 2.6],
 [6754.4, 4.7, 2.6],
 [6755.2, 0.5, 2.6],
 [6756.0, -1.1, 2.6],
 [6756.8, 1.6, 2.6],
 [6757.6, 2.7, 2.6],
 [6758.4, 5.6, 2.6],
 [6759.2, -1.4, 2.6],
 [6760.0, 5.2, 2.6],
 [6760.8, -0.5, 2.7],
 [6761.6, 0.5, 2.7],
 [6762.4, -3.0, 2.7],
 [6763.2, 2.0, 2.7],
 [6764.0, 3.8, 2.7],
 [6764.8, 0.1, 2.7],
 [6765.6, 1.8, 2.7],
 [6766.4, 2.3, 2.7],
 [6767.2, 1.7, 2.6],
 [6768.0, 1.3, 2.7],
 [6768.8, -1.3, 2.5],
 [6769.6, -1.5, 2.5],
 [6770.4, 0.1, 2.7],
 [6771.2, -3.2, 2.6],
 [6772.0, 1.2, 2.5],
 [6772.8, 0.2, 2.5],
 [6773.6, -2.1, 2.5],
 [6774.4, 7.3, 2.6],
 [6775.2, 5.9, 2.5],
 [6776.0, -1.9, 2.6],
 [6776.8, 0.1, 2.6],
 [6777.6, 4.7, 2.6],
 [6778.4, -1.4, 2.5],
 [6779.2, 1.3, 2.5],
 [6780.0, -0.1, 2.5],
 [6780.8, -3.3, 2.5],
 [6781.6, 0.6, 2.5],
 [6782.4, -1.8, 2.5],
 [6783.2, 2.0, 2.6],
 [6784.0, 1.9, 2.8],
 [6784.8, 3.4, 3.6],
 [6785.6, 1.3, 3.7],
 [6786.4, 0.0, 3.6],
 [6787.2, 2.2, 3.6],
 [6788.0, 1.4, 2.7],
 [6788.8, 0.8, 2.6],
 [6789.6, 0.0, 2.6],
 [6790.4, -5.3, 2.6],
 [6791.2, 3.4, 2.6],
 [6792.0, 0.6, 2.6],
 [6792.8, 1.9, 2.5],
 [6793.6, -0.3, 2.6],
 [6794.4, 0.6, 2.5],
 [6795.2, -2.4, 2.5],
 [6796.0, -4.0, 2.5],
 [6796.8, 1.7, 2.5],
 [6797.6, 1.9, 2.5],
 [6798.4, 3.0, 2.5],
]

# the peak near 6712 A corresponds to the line [O II]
